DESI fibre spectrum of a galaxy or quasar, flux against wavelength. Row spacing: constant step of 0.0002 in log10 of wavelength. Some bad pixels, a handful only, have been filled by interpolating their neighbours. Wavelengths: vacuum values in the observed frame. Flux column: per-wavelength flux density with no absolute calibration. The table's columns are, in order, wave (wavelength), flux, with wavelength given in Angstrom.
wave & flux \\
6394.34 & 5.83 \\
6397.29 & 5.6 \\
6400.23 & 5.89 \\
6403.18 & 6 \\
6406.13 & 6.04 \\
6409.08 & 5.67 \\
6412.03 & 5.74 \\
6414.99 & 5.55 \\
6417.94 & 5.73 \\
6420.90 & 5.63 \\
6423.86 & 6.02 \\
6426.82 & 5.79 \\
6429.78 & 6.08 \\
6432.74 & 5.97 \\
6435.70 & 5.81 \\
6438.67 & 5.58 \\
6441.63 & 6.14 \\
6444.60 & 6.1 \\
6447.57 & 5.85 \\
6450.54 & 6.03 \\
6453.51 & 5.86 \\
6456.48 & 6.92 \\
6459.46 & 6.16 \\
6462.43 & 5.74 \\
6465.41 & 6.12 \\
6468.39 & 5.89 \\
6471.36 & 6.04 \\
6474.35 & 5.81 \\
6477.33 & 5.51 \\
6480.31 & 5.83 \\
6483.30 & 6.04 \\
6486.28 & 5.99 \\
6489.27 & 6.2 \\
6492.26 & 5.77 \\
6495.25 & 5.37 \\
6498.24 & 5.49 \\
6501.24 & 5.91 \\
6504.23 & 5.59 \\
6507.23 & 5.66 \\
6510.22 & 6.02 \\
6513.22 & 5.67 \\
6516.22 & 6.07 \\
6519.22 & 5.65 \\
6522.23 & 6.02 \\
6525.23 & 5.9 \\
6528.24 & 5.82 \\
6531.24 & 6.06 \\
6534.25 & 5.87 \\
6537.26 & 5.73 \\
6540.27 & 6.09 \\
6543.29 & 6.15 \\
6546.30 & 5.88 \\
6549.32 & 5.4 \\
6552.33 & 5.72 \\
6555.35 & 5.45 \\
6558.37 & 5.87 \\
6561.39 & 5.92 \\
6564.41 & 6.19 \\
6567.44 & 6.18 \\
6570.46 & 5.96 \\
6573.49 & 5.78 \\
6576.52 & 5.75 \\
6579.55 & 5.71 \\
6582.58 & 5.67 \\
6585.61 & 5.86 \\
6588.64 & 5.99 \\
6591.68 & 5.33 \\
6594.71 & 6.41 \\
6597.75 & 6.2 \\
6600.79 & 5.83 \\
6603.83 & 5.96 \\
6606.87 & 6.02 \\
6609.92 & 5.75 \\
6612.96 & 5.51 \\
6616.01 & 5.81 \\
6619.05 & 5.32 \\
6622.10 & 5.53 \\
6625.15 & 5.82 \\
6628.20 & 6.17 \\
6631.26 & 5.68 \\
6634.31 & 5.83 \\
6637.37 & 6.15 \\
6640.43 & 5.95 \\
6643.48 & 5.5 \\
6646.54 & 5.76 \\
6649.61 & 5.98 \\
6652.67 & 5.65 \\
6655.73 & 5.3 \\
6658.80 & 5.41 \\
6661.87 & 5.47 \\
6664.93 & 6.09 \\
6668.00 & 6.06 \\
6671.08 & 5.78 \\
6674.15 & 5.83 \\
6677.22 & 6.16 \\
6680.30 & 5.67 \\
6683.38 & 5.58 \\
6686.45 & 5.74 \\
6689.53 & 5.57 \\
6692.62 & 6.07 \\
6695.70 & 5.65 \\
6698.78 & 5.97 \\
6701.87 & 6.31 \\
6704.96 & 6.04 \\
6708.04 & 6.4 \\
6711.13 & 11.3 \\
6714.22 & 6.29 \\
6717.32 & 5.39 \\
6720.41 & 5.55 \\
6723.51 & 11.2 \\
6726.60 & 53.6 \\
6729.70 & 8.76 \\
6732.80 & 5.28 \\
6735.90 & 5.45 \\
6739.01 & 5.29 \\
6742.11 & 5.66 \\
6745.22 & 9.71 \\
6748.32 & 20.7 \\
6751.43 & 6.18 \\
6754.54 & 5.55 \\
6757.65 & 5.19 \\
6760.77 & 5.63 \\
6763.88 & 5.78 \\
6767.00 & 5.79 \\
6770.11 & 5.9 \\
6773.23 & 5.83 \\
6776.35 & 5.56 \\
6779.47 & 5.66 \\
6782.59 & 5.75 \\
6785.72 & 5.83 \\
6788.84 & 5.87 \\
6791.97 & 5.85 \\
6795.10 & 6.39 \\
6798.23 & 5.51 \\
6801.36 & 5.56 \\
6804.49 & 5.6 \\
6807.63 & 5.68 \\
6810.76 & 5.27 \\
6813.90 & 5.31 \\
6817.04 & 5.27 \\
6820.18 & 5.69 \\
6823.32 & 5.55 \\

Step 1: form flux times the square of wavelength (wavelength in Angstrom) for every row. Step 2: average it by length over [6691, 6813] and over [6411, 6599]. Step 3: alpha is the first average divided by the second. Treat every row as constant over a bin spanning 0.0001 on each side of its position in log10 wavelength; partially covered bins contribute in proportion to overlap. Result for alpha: 1.4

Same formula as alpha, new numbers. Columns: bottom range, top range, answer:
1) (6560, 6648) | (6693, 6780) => 1.53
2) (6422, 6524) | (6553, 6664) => 1.02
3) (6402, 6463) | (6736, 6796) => 1.25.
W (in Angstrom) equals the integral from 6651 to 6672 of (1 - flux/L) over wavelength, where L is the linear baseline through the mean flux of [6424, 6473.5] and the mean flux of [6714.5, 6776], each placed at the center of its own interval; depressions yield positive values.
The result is 6.9 Angstrom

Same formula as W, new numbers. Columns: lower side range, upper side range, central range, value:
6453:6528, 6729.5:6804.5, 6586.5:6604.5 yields 0.6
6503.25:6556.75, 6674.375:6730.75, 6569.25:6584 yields 2.1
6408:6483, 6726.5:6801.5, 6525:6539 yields 1.1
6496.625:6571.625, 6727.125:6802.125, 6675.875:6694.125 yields 2.6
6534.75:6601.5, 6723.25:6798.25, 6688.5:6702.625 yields 3.4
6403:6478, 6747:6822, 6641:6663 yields 1.9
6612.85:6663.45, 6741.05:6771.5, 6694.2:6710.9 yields 0.7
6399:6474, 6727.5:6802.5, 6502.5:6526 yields 1.4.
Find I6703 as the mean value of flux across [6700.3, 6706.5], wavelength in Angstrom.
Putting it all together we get 6.17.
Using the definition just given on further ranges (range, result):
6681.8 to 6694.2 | 5.74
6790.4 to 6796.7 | 6.11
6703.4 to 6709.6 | 6.24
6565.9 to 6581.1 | 5.87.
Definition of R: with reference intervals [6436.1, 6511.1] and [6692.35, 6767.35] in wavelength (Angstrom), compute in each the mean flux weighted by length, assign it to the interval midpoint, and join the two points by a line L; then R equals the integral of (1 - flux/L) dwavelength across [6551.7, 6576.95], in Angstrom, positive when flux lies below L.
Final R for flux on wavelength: 4.14 Angstrom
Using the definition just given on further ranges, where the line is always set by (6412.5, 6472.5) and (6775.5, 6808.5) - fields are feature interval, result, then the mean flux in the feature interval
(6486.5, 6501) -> 0.41 Angstrom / 5.75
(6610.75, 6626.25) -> 0.67 Angstrom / 5.6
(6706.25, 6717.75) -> -3.38 Angstrom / 7.51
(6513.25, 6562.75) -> 0.42 Angstrom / 5.84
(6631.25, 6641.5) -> -0.16 Angstrom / 5.93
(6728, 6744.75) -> -2.77 Angstrom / 6.74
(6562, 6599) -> -0.29 Angstrom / 5.92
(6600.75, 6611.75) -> -0.06 Angstrom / 5.89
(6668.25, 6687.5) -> 0.02 Angstrom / 5.81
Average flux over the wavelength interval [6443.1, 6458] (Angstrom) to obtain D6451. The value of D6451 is 6.15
